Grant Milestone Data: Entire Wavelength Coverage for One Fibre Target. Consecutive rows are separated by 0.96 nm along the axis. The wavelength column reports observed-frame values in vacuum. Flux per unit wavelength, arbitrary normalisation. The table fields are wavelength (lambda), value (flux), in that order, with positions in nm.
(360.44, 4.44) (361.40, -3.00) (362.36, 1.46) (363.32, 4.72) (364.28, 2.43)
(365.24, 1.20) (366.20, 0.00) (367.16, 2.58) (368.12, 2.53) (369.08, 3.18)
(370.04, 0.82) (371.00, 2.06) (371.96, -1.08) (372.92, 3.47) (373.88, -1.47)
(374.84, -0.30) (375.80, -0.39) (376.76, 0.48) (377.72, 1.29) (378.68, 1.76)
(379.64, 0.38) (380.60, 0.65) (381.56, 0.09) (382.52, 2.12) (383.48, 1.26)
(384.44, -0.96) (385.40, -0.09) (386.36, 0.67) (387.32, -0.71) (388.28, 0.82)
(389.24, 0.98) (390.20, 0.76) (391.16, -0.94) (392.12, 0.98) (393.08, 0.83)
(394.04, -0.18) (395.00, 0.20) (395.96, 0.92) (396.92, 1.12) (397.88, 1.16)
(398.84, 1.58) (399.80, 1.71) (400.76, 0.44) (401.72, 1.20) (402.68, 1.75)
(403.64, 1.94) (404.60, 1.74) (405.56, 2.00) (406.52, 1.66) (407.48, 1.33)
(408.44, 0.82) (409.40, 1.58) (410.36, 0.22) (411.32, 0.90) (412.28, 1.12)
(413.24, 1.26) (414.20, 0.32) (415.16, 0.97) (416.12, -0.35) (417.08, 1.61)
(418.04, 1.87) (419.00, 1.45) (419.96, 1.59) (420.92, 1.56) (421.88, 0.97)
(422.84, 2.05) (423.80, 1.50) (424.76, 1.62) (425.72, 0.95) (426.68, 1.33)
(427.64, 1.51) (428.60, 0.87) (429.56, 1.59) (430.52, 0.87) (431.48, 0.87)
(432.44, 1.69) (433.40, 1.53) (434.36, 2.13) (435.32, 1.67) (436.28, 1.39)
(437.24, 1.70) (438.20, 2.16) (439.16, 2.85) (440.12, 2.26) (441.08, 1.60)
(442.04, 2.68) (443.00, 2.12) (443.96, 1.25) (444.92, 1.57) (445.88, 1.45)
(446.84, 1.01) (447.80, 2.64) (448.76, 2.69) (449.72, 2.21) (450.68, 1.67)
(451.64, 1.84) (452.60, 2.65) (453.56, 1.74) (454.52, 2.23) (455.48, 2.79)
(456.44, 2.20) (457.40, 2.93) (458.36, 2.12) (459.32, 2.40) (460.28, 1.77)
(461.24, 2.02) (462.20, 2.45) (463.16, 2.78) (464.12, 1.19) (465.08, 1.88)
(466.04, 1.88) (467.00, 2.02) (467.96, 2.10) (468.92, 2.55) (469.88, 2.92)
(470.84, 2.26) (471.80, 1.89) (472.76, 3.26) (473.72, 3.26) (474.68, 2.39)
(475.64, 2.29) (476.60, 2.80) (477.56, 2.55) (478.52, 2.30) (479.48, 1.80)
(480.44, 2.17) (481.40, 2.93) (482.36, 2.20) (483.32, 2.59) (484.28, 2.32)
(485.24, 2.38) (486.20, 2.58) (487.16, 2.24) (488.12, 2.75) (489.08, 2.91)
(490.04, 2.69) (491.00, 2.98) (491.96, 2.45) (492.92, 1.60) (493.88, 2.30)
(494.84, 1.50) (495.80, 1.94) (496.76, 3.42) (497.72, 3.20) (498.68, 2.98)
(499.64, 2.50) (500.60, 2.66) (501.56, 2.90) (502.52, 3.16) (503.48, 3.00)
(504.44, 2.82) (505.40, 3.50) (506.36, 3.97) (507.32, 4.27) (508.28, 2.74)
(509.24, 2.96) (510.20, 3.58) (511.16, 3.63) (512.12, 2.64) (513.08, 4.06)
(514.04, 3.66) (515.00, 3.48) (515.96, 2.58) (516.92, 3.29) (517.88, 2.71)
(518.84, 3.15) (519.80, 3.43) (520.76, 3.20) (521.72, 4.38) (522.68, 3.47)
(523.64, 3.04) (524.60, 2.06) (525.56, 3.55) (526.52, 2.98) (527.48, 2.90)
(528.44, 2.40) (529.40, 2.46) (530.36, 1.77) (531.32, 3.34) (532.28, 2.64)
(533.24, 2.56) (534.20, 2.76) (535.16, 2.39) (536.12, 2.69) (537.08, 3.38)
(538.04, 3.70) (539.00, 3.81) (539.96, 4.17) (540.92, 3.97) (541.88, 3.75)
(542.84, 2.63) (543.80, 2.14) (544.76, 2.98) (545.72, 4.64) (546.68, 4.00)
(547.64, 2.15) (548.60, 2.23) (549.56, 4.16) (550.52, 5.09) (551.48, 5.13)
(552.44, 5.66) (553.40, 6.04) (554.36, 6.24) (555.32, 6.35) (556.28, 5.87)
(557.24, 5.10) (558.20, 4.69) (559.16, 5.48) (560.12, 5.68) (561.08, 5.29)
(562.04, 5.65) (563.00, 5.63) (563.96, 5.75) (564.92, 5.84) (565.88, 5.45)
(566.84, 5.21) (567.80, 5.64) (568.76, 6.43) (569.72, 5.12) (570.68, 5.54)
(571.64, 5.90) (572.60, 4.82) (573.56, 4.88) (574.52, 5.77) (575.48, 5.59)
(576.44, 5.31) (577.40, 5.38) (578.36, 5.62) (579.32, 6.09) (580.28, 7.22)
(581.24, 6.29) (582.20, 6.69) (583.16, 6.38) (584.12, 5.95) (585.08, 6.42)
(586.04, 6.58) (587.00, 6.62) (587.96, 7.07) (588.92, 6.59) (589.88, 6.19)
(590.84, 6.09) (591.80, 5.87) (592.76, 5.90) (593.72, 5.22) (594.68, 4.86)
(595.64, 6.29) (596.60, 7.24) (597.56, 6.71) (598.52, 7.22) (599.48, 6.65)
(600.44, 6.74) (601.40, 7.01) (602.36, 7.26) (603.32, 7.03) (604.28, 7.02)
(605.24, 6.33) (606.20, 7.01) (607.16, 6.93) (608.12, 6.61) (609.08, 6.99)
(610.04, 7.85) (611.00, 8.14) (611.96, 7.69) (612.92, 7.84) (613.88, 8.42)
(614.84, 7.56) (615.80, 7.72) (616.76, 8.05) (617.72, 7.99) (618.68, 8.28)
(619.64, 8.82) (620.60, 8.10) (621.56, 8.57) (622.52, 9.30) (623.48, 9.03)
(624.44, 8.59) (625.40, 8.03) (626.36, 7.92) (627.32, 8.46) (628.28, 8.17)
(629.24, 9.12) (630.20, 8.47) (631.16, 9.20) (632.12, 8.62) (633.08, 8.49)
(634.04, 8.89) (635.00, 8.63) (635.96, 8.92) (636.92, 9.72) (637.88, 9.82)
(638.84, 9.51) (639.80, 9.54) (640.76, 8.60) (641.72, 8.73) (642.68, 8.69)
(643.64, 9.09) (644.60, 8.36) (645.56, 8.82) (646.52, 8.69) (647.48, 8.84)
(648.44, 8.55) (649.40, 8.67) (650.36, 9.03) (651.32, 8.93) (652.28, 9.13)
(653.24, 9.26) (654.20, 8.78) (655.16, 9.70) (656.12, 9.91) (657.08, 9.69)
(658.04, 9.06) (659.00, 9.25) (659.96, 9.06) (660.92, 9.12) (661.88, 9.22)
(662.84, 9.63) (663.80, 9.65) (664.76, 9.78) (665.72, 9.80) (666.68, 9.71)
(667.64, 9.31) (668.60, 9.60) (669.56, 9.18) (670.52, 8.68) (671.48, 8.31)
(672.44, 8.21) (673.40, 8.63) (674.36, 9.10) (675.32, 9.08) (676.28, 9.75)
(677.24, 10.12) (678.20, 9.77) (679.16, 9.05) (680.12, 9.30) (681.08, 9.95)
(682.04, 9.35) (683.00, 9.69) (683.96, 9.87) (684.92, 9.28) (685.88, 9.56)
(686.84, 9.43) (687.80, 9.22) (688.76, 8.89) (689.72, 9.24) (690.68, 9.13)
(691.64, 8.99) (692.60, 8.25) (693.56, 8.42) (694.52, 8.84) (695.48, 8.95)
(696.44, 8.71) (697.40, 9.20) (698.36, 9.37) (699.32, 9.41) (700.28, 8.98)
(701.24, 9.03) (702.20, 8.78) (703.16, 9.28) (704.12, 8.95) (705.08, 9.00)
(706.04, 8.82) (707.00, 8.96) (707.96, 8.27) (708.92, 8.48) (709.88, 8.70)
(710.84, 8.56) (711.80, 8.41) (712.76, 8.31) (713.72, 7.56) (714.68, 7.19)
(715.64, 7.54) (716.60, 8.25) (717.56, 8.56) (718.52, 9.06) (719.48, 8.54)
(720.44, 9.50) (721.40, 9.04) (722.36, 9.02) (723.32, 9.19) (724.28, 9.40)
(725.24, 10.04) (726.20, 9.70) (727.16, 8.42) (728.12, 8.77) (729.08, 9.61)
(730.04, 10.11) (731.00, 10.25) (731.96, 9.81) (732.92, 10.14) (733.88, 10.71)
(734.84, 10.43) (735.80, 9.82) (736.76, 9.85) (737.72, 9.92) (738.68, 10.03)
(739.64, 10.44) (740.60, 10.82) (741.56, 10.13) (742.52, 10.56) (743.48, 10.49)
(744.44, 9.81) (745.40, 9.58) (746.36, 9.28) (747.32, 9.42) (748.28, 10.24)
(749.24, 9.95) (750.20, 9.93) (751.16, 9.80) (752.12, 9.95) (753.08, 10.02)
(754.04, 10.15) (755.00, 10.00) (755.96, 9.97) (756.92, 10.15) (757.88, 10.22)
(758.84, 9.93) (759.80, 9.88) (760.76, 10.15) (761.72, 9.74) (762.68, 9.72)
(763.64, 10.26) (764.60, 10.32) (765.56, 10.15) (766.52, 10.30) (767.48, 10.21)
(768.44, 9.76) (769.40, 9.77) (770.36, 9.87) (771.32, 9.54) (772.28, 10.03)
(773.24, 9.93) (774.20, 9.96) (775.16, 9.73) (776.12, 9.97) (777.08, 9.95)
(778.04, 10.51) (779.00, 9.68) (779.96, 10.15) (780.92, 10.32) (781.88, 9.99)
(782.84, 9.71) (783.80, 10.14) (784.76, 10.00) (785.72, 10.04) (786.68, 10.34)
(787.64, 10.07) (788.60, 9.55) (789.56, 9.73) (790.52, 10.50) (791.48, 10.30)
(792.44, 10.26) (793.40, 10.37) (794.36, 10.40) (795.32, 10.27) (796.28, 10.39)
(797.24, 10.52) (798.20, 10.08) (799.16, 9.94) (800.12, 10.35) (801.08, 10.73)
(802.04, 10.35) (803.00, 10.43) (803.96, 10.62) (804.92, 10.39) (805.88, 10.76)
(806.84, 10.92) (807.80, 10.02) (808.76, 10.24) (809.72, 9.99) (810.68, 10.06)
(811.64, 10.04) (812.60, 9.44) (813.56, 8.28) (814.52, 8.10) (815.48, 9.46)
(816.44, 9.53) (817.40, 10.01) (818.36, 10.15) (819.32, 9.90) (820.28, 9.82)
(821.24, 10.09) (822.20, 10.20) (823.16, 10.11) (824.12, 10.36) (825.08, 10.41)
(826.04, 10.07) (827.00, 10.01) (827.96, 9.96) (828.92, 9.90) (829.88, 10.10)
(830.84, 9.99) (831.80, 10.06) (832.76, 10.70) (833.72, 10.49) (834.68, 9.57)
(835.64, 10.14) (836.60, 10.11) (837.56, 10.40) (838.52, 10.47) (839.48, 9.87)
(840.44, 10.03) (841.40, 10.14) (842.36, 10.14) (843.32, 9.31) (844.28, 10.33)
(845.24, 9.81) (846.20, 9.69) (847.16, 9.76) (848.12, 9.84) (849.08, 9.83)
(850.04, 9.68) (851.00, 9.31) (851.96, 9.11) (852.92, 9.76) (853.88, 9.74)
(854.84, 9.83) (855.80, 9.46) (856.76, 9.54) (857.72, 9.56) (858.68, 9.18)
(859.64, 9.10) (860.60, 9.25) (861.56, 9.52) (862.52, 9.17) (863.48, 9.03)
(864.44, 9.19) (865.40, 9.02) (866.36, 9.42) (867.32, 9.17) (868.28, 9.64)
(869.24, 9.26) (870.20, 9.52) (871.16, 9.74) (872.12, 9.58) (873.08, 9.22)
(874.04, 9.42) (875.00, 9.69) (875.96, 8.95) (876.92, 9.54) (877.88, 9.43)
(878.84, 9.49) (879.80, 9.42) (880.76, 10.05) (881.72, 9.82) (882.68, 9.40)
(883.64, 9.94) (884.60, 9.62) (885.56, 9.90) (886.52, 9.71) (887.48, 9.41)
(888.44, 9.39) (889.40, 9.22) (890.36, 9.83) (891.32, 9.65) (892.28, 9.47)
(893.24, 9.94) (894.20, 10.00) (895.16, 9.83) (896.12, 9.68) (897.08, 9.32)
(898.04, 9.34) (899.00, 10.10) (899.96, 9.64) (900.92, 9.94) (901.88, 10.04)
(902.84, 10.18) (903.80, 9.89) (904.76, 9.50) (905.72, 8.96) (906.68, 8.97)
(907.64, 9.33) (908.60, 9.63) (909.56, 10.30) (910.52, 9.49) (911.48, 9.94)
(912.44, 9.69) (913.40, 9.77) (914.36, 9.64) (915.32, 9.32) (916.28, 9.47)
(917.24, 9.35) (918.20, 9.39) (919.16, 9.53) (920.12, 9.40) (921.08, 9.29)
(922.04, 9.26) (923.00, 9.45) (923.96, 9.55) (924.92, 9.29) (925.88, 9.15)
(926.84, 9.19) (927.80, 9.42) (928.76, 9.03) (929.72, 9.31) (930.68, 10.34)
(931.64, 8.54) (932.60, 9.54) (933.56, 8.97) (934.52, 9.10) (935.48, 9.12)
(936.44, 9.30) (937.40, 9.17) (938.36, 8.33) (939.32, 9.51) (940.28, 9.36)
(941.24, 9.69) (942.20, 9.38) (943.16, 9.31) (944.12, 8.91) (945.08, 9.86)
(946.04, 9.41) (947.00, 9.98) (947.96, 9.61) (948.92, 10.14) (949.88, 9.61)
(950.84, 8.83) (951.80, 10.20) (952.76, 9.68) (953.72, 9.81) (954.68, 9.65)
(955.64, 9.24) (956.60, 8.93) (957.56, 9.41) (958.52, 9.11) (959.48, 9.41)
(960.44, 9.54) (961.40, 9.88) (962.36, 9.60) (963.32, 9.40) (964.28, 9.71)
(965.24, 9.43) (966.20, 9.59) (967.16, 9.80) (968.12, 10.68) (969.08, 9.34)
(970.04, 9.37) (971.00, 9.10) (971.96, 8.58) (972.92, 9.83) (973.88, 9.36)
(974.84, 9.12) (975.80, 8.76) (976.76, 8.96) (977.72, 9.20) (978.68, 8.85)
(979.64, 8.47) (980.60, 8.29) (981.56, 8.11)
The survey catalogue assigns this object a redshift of 0.38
